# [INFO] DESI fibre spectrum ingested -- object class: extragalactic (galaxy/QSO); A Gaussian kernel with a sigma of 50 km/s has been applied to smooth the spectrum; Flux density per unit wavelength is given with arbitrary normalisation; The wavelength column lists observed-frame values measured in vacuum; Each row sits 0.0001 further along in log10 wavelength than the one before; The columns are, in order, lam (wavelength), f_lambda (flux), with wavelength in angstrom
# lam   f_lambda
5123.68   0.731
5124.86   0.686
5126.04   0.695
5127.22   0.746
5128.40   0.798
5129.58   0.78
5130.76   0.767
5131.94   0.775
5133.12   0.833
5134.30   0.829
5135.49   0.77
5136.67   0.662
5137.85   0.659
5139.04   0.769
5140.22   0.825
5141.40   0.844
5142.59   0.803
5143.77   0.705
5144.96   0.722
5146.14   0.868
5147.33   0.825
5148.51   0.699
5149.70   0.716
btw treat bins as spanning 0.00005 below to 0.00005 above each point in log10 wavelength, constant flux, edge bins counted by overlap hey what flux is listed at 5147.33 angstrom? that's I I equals 0.825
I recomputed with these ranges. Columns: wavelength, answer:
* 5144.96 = 0.722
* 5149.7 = 0.716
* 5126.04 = 0.695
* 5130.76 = 0.767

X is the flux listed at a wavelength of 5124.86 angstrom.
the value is 0.686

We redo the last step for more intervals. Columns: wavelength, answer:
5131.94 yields 0.775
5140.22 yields 0.825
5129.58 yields 0.78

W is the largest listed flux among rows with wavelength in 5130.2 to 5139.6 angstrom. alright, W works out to 0.833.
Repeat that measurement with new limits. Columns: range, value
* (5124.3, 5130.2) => 0.798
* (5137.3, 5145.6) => 0.844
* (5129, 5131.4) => 0.78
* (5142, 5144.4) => 0.803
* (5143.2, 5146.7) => 0.868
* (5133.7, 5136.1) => 0.829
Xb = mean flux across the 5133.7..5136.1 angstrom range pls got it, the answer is 0.797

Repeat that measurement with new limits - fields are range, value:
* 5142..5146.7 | 0.774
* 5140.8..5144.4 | 0.783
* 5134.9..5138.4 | 0.699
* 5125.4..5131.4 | 0.757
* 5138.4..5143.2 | 0.808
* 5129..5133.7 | 0.789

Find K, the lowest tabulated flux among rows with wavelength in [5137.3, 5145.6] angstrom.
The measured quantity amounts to 0.659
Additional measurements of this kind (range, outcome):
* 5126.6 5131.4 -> 0.746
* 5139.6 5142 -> 0.825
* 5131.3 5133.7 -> 0.775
